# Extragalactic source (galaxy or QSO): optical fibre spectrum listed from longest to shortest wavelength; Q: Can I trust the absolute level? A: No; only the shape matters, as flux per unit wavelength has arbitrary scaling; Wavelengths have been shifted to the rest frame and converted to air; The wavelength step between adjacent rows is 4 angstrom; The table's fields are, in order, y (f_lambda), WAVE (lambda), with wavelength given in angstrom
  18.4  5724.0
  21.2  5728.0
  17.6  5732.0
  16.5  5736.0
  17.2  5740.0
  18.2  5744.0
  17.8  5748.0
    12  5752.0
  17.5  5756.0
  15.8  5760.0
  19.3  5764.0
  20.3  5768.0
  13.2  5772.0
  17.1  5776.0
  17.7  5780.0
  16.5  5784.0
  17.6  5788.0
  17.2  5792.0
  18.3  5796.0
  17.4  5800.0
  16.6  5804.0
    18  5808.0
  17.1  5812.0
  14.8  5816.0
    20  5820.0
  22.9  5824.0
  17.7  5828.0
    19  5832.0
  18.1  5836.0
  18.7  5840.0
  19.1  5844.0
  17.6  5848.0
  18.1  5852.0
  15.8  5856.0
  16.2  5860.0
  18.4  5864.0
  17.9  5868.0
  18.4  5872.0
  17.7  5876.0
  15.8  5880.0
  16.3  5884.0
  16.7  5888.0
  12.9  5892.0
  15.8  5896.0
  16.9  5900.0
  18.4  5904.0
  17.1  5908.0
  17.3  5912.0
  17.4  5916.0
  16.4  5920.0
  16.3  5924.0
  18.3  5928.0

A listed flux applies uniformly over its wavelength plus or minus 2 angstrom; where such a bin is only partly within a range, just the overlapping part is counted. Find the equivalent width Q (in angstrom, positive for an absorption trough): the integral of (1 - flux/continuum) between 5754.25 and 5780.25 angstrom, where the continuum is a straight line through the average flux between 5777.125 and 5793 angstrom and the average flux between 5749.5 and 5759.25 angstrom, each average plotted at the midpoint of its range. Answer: -2.1 angstrom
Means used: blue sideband 15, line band 17.2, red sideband 17.2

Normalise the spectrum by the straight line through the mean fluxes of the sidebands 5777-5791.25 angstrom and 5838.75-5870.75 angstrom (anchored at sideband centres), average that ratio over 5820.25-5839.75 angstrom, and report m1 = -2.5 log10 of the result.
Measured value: -0.11 mag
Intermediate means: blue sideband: 17.2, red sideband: 17.7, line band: 19.4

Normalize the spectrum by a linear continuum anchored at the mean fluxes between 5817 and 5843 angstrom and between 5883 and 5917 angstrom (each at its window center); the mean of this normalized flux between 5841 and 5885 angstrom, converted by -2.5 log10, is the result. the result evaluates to 0.03 mag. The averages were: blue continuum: 19.2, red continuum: 16.5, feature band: 17.4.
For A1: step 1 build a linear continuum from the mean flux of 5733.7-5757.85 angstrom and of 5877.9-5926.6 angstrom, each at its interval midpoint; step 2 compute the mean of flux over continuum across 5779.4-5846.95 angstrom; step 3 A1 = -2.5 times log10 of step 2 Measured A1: -0.10 mag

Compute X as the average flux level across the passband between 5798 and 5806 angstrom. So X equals 17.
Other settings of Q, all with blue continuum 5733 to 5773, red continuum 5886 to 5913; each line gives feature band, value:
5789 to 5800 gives -0.60 angstrom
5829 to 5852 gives -2.53 angstrom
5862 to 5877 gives -1.47 angstrom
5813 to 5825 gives -1.50 angstrom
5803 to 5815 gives -0.27 angstrom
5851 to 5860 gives -0.05 angstrom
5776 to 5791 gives -0.40 angstrom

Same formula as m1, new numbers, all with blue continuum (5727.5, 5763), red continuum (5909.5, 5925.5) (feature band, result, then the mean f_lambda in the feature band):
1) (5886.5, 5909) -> 0.04 mag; 16.3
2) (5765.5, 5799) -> -0.02 mag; 17.3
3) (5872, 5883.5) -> -0.01 mag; 17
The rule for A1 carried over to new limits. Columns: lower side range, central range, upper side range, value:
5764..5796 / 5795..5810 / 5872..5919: -0.02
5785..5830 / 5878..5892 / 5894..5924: 0.09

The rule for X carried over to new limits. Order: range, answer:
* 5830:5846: 18.7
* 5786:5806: 17.4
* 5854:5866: 16.8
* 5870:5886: 17.1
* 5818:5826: 21.4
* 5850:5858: 17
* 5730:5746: 17.4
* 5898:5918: 17.4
